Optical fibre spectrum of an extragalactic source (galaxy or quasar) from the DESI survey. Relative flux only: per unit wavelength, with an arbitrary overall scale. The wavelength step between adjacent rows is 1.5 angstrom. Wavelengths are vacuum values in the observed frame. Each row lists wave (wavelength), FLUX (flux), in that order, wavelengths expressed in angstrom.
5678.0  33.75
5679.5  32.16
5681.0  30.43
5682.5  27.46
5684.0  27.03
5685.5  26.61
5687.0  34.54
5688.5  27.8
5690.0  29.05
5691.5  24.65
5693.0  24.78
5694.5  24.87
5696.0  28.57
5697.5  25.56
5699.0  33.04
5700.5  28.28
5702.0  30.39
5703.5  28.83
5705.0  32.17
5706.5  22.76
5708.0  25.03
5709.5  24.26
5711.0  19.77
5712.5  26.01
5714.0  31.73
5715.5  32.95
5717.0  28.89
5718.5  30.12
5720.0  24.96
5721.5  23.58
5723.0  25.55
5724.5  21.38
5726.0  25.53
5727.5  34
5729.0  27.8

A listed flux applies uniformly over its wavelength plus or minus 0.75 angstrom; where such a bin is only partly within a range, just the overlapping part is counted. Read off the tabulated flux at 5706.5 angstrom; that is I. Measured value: 22.76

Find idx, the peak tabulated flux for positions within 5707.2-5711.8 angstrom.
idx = 25.03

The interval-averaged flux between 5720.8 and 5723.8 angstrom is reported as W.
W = 24.5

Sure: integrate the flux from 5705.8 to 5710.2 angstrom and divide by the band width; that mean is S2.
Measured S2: 24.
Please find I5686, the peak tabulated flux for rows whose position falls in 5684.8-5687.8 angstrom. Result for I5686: 34.54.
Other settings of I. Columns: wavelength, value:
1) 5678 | 33.75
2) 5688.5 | 27.8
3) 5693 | 24.78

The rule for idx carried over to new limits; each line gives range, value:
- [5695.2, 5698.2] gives 28.57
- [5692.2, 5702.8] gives 33.04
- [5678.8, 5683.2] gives 32.16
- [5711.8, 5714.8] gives 31.73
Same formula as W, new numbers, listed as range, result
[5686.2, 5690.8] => 30.4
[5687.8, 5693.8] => 26.5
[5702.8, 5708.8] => 27.2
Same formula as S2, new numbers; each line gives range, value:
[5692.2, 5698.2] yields 25.9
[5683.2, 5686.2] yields 26.8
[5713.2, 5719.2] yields 30.9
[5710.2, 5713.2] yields 22.9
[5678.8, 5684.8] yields 29.2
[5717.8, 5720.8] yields 27.4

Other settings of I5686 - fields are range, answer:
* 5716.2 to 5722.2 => 30.12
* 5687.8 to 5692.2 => 29.05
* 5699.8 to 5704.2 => 30.39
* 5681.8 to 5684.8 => 27.46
